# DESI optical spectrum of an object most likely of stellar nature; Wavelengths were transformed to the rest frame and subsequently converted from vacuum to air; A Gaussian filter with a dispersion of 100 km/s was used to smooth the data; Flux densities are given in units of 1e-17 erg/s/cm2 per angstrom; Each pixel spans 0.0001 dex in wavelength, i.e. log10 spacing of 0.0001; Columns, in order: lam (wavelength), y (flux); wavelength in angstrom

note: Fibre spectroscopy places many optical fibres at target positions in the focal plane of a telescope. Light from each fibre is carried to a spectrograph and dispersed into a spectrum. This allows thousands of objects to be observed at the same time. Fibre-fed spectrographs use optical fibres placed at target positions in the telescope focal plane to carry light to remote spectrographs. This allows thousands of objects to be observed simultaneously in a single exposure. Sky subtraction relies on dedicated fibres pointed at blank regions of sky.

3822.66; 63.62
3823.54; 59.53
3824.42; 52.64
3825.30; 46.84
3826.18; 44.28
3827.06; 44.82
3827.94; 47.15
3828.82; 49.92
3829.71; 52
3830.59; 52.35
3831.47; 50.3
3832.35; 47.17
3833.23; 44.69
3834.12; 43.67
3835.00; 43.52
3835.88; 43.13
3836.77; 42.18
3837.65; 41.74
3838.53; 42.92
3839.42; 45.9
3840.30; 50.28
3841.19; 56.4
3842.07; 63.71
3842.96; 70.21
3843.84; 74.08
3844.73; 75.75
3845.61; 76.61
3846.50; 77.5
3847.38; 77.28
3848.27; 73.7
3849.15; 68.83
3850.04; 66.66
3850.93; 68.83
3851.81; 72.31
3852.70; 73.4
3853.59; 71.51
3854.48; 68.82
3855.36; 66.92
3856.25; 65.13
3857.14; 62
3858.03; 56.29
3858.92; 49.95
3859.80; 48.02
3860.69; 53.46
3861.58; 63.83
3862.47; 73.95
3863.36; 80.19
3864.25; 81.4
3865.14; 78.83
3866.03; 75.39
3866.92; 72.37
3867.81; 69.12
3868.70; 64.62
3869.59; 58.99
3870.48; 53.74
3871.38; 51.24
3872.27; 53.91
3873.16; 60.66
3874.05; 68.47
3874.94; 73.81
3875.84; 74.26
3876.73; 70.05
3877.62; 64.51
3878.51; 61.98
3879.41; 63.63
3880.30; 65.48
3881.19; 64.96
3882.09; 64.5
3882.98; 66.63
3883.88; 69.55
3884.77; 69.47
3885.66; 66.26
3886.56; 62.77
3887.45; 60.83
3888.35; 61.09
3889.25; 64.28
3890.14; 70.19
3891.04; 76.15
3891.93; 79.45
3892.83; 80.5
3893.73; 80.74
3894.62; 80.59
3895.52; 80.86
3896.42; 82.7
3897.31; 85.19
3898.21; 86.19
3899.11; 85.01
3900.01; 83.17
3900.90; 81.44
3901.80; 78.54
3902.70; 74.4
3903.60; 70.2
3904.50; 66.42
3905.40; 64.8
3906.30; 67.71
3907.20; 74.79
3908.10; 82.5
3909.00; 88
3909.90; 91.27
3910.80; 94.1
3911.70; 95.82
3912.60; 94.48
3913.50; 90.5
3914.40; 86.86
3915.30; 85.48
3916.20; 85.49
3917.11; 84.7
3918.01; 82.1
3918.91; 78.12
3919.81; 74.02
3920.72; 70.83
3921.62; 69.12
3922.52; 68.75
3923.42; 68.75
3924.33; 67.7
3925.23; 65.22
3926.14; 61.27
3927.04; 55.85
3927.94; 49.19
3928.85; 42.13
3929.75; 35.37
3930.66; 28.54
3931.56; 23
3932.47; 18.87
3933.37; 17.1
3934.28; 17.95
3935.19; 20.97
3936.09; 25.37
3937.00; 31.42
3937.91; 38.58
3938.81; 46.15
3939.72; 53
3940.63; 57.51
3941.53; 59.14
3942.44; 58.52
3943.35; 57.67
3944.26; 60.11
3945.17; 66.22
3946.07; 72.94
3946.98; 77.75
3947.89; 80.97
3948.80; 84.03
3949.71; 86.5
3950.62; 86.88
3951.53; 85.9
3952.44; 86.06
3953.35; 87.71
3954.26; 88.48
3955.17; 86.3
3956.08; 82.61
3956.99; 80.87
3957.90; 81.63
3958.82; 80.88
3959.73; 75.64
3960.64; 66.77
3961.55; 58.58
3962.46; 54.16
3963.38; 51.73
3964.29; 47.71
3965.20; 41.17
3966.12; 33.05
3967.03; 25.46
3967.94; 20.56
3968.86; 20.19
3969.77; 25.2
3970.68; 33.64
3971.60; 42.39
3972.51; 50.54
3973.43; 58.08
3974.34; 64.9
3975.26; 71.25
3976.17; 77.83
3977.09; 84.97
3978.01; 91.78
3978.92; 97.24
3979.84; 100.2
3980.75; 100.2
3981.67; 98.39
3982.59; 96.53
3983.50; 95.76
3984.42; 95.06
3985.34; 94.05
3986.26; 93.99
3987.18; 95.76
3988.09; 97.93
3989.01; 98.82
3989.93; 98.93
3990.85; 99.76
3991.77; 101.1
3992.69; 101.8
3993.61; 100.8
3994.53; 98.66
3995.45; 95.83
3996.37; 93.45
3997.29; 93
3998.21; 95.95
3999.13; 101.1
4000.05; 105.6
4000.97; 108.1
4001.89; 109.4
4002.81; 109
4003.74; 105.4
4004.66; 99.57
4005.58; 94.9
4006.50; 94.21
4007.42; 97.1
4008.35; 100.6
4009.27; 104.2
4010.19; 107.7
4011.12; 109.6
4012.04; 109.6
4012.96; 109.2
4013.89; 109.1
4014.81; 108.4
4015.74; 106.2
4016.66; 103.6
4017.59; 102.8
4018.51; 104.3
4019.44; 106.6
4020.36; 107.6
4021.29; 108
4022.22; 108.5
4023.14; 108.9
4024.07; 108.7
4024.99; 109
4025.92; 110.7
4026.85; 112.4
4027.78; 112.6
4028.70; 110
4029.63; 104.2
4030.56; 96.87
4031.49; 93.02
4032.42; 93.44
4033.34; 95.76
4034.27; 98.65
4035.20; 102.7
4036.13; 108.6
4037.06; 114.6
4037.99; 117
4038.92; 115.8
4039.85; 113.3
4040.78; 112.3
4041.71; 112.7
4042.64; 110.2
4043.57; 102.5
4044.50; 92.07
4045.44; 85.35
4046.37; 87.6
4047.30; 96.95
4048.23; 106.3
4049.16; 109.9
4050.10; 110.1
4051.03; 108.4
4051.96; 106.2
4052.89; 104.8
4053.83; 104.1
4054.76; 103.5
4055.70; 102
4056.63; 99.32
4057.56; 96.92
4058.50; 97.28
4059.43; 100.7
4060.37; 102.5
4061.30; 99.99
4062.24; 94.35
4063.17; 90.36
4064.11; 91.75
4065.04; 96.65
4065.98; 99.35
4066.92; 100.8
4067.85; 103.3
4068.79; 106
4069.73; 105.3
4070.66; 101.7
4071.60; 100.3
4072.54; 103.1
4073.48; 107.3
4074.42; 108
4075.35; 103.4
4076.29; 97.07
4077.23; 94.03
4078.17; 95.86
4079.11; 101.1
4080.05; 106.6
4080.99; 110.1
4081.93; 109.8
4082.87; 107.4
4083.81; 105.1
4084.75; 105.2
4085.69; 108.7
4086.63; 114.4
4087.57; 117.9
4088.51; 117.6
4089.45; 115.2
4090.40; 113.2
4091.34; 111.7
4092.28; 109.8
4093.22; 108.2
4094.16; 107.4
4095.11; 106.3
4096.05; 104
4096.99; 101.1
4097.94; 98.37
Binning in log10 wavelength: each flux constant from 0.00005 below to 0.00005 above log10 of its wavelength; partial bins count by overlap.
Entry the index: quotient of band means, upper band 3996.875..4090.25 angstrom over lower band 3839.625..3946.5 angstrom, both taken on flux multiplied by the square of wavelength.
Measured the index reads 1.70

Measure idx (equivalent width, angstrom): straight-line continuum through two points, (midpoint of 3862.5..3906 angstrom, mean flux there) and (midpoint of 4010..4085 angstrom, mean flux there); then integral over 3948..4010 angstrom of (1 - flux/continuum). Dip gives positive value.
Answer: 5.8 angstrom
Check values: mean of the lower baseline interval 70.8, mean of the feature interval 82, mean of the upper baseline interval 104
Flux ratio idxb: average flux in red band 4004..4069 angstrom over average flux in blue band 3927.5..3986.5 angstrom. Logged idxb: 1.68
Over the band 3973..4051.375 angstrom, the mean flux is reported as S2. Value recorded 101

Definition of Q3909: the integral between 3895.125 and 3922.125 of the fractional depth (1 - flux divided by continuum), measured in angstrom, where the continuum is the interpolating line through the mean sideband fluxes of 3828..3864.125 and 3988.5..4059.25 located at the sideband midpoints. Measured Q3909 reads -2.0 angstrom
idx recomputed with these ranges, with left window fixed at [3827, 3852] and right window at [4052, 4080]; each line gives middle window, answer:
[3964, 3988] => 4.5 angstrom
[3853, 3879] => -1.2 angstrom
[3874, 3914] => -4.3 angstrom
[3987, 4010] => -3.3 angstrom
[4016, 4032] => -2.4 angstrom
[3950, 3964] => 0.5 angstrom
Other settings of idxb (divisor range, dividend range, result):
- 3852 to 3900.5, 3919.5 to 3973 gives 0.81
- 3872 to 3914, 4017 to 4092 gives 1.40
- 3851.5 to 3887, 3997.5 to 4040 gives 1.60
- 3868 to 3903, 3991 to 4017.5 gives 1.46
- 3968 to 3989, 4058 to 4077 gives 1.32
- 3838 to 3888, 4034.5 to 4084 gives 1.57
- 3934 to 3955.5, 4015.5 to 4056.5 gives 1.66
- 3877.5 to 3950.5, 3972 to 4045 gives 1.50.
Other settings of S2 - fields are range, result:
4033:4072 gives 103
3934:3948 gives 51.2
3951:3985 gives 68.8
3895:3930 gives 75.8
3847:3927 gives 71.9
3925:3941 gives 37.7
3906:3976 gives 62.1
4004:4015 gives 104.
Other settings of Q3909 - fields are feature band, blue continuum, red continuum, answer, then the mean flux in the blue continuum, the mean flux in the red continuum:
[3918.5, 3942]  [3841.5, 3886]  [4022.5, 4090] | 9.40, 67.2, 104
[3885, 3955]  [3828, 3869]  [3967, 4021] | 6.77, 61.8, 90.9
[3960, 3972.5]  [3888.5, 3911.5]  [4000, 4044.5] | 7.02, 78.7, 106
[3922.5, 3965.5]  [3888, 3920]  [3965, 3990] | 9.19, 80.3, 71.5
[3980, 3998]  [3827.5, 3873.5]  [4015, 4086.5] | -1.36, 61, 104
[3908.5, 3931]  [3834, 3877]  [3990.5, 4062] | 1.62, 63.7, 104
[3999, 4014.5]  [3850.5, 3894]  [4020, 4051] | -0.93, 66.8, 105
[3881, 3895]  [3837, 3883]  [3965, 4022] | 0.07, 65.2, 89.2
